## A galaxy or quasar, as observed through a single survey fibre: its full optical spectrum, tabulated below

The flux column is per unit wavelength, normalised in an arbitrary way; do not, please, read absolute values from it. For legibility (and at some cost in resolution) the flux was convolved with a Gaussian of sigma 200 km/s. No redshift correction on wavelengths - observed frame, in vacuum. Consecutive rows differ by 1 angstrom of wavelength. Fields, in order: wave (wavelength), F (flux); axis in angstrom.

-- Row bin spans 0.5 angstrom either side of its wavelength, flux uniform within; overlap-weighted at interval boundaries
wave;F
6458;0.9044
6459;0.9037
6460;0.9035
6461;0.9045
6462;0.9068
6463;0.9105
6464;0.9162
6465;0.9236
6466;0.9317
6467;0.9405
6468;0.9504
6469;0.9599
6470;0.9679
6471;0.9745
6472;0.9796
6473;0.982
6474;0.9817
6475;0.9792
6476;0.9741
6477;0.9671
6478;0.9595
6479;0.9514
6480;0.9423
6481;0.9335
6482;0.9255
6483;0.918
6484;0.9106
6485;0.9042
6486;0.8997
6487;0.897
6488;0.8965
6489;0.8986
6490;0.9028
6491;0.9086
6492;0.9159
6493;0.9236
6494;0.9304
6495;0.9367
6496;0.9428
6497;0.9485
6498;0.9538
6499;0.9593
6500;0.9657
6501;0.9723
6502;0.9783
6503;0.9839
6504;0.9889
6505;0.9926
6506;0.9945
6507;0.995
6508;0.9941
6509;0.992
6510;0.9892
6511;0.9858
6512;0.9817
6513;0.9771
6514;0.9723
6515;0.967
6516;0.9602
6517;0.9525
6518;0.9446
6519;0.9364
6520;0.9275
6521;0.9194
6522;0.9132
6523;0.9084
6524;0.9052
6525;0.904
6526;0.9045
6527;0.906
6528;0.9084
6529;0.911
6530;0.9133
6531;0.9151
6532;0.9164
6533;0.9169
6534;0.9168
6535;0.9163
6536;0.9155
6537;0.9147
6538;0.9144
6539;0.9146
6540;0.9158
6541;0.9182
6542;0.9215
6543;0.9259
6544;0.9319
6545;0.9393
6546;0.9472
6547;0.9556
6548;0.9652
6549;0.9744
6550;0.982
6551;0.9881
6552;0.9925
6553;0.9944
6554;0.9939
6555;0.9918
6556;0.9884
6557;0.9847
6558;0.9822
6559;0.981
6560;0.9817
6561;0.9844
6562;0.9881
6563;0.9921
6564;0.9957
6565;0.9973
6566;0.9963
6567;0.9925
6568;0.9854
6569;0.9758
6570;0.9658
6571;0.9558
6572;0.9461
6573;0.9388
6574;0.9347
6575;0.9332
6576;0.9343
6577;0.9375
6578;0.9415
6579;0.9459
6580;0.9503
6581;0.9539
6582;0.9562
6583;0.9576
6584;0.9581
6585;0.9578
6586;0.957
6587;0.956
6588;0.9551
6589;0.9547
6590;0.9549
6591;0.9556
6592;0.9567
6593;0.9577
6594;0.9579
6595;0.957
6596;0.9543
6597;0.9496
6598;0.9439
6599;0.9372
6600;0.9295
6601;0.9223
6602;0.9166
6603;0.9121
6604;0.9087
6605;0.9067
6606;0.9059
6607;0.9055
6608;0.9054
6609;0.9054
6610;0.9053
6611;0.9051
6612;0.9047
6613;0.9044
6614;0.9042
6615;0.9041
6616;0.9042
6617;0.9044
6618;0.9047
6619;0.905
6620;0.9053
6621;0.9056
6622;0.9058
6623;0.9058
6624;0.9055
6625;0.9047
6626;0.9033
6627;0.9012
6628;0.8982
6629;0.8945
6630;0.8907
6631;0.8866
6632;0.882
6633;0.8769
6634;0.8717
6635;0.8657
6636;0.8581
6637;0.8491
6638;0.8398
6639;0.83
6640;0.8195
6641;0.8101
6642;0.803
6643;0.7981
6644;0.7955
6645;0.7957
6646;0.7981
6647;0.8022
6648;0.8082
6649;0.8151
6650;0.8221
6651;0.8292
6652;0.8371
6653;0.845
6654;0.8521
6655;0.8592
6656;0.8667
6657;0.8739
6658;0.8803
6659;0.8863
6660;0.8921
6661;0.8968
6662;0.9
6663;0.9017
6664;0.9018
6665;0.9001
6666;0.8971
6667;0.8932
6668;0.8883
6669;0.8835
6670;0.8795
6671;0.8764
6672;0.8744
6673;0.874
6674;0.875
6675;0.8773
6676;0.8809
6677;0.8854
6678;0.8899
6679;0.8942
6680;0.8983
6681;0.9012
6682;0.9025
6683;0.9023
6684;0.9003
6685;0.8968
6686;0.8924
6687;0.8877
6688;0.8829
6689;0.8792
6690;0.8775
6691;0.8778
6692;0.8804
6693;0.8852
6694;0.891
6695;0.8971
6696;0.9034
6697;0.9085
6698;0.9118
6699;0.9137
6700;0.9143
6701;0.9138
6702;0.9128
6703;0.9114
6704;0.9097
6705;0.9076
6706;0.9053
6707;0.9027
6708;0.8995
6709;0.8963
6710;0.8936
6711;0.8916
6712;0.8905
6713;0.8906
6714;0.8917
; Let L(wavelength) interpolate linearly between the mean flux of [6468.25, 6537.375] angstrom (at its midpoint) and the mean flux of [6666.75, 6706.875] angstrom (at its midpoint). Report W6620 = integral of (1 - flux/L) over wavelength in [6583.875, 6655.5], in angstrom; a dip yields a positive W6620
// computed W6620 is 1.6 angstrom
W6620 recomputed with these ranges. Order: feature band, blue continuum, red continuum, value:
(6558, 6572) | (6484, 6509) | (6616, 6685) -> -1.07 angstrom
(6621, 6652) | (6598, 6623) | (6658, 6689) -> 1.68 angstrom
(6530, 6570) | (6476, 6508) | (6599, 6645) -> -1.80 angstrom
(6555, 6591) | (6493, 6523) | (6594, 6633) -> -1.34 angstrom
